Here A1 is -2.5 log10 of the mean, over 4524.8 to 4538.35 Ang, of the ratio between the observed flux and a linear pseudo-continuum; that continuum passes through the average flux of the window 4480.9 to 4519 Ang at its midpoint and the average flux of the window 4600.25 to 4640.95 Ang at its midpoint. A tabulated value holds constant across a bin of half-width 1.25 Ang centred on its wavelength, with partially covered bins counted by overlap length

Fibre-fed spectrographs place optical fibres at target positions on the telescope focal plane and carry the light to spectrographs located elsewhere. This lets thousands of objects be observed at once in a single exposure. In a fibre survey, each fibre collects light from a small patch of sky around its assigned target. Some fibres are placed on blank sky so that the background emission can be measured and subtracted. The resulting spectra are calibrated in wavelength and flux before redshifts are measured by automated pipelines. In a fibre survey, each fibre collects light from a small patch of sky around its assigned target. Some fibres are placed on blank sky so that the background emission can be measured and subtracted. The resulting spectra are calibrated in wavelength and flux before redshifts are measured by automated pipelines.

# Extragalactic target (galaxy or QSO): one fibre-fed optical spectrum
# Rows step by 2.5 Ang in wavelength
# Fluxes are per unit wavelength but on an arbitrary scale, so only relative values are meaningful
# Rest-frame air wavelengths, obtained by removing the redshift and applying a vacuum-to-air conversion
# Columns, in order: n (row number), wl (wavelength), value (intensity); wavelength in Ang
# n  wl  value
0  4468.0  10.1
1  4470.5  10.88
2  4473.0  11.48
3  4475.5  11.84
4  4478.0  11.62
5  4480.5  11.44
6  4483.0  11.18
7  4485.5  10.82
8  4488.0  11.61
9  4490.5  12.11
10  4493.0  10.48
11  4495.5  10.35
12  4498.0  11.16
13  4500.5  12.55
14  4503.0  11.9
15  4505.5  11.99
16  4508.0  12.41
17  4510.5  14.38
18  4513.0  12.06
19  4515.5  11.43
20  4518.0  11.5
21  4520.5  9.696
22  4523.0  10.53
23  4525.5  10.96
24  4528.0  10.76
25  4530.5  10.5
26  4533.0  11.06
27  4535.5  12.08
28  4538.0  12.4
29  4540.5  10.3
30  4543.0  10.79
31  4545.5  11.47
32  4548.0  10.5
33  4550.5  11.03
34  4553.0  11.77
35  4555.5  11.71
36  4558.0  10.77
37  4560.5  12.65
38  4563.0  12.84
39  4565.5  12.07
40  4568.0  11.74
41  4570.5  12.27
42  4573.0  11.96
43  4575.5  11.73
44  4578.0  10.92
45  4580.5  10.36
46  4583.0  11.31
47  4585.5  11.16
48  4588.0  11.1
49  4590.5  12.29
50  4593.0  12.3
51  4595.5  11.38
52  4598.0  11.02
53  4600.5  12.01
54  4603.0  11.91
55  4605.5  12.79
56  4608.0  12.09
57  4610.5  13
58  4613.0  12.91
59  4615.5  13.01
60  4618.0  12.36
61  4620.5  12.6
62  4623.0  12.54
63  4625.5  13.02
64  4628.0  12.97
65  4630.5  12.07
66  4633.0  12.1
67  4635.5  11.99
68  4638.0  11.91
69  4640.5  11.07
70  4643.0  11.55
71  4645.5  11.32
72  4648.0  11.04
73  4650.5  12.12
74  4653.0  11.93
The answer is 0.06 mag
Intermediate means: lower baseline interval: 11.7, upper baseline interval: 12.4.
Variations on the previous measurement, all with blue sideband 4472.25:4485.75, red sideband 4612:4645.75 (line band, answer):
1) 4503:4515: -0.08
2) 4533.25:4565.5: 0.03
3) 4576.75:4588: 0.10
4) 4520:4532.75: 0.11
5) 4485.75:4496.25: 0.03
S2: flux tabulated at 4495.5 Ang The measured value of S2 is 10.35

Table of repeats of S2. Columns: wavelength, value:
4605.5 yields 12.79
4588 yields 11.1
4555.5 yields 11.71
